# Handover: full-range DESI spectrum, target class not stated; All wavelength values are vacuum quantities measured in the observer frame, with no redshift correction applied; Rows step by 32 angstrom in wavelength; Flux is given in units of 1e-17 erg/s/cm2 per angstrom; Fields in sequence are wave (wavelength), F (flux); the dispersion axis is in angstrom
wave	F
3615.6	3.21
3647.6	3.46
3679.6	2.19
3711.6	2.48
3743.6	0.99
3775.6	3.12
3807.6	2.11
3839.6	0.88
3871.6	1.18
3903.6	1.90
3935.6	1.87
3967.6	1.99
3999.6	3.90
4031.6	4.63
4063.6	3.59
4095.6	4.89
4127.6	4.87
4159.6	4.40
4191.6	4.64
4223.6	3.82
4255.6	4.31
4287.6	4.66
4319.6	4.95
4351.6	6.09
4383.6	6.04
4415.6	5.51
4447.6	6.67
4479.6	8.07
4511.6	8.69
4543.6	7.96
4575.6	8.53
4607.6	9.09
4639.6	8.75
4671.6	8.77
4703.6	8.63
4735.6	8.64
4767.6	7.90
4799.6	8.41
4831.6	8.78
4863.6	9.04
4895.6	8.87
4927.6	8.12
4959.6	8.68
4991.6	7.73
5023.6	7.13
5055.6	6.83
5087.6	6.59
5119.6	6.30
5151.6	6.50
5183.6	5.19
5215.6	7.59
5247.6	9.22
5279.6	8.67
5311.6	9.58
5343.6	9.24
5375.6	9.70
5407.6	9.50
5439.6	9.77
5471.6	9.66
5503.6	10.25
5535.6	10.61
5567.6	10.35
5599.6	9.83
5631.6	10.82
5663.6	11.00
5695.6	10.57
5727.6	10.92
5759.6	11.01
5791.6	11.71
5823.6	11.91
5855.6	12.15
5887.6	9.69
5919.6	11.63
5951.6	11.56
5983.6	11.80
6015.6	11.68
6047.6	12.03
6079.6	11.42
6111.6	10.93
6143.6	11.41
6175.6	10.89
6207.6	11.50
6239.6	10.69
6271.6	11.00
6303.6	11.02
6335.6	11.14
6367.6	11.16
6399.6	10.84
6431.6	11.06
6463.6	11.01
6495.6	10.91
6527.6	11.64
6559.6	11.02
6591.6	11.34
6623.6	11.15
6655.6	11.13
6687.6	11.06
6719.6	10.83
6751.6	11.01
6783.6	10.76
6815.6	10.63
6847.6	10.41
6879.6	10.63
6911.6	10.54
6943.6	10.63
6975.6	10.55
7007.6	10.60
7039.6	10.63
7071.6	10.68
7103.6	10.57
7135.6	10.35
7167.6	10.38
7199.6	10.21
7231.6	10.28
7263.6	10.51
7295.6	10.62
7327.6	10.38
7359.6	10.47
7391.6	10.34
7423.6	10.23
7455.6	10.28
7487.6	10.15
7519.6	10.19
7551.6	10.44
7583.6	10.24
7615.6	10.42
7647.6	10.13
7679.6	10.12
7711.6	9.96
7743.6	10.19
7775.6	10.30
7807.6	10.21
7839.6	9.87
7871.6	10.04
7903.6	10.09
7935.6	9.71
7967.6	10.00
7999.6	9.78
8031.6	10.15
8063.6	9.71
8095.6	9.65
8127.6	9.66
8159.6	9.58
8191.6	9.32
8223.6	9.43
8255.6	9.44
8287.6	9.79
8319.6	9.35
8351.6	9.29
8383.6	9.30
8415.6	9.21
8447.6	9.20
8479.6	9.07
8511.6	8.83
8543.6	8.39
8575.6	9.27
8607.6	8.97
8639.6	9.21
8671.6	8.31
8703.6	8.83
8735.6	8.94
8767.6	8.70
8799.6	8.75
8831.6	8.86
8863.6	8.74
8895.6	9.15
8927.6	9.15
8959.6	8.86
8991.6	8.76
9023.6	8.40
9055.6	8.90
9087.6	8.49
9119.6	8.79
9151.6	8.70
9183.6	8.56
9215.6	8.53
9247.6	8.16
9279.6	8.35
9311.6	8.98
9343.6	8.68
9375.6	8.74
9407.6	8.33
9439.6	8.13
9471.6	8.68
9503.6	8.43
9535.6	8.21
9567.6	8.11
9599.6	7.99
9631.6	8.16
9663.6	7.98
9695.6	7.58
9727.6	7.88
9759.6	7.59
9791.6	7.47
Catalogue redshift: 0.000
